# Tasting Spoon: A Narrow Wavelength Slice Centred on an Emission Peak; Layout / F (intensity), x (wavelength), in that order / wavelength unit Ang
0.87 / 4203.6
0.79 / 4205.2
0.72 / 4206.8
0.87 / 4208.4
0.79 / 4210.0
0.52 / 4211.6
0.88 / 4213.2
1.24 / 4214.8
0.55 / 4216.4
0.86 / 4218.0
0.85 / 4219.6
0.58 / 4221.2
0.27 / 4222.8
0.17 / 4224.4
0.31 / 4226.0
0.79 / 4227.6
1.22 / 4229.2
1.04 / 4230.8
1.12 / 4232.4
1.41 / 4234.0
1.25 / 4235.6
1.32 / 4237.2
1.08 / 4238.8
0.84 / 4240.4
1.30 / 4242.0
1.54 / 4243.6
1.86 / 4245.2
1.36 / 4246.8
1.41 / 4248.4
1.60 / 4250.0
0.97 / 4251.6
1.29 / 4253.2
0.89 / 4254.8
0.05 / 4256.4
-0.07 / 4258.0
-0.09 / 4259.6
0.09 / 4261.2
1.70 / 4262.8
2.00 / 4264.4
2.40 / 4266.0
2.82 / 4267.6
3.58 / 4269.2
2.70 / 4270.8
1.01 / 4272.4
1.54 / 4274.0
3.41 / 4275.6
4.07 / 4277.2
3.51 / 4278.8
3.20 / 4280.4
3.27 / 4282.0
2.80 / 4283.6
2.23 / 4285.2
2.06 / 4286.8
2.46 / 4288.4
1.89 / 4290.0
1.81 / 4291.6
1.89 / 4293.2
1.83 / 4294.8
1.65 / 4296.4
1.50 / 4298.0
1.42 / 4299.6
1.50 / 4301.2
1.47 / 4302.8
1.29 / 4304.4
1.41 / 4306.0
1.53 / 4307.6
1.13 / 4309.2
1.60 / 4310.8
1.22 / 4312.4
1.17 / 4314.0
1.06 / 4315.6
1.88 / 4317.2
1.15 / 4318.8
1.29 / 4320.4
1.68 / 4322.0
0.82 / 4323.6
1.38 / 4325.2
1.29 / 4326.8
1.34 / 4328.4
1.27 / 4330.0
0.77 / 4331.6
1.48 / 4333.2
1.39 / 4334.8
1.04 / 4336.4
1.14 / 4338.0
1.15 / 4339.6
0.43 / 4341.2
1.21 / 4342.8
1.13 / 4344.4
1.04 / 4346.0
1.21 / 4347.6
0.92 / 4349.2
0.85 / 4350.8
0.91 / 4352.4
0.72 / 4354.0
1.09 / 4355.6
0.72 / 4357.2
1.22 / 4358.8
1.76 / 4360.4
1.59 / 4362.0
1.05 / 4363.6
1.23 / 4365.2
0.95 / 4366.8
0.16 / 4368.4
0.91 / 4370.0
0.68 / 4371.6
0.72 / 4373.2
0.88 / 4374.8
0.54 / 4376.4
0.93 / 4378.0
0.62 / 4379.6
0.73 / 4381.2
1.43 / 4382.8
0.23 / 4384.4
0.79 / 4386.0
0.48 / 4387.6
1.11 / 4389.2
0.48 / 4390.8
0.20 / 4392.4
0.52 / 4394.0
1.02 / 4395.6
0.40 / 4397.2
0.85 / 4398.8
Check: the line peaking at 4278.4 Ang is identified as Lyman alpha 1216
